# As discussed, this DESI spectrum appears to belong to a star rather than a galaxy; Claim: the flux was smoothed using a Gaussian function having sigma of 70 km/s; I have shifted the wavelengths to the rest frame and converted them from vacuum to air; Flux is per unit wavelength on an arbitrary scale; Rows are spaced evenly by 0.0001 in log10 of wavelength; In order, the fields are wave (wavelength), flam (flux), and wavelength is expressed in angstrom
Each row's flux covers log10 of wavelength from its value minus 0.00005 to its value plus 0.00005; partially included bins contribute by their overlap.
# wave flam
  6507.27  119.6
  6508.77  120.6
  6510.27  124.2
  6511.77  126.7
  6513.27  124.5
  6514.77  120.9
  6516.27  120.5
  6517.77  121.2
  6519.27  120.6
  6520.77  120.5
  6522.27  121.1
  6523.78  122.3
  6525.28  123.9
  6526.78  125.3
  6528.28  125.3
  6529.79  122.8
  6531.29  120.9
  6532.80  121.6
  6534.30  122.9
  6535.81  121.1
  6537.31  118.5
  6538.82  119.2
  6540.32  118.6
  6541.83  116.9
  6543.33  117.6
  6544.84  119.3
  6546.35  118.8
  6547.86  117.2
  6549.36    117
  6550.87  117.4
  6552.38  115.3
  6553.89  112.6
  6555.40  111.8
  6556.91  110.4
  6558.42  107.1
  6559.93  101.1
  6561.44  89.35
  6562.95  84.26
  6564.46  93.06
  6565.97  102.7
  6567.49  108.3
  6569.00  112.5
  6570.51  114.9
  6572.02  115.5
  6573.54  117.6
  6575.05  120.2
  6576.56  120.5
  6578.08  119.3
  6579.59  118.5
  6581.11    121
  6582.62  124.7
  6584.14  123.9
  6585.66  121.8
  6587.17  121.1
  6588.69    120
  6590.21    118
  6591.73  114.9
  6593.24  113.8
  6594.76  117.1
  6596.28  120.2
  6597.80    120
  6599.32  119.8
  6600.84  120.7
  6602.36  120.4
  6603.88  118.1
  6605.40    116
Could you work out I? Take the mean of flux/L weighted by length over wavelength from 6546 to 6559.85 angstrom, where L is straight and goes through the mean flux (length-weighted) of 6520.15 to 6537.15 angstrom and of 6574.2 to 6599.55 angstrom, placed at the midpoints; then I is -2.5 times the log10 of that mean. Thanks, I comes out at 0.07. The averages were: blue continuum 122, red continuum 120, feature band 113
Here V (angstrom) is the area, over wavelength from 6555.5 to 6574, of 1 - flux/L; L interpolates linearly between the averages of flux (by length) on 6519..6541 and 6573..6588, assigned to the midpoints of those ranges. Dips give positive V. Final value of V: 2.5 angstrom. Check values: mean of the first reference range 122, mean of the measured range 105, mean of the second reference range 121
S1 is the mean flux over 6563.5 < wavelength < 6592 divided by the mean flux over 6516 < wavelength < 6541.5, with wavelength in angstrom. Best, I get 0.96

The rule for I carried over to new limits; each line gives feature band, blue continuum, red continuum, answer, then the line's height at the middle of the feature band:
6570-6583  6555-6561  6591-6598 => -0.07 mag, 112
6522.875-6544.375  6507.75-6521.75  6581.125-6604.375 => 0.00 mag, 122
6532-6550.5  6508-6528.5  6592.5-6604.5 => 0.02 mag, 122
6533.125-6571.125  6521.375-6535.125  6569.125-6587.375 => 0.09 mag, 121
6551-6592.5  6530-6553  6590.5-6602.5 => 0.06 mag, 119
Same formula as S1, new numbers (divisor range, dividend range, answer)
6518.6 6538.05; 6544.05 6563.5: 0.90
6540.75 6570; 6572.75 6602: 1.10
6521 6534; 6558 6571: 0.82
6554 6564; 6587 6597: 1.16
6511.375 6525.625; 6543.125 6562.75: 0.91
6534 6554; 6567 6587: 1.00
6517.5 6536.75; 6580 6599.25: 0.98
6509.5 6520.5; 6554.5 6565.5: 0.81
